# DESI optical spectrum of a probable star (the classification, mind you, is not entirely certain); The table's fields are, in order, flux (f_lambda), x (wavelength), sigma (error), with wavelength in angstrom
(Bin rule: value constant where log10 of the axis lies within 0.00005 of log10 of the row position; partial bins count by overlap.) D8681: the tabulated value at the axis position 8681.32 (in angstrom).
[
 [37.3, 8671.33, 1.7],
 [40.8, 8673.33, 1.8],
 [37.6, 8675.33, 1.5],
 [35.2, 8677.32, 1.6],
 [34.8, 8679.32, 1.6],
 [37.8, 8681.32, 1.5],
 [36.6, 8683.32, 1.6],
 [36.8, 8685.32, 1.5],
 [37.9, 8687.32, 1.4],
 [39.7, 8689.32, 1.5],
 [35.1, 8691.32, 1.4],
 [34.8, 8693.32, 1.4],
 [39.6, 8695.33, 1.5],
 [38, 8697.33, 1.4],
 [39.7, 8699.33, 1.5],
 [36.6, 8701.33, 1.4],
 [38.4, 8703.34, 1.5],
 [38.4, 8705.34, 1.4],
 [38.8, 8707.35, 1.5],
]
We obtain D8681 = 37.8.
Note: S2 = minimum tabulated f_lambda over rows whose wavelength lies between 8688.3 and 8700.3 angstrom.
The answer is 34.8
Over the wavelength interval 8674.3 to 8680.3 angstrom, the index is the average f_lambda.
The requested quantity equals 35.9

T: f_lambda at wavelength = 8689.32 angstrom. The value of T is 39.7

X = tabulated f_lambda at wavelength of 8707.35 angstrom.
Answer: 38.8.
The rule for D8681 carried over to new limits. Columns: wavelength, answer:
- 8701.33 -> 36.6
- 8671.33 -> 37.3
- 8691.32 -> 35.1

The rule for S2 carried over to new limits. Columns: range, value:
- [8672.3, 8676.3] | 37.6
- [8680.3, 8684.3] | 36.6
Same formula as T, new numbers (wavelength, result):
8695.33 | 39.6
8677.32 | 35.2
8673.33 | 40.8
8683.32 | 36.6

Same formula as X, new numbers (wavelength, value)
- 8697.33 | 38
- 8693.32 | 34.8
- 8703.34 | 38.4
